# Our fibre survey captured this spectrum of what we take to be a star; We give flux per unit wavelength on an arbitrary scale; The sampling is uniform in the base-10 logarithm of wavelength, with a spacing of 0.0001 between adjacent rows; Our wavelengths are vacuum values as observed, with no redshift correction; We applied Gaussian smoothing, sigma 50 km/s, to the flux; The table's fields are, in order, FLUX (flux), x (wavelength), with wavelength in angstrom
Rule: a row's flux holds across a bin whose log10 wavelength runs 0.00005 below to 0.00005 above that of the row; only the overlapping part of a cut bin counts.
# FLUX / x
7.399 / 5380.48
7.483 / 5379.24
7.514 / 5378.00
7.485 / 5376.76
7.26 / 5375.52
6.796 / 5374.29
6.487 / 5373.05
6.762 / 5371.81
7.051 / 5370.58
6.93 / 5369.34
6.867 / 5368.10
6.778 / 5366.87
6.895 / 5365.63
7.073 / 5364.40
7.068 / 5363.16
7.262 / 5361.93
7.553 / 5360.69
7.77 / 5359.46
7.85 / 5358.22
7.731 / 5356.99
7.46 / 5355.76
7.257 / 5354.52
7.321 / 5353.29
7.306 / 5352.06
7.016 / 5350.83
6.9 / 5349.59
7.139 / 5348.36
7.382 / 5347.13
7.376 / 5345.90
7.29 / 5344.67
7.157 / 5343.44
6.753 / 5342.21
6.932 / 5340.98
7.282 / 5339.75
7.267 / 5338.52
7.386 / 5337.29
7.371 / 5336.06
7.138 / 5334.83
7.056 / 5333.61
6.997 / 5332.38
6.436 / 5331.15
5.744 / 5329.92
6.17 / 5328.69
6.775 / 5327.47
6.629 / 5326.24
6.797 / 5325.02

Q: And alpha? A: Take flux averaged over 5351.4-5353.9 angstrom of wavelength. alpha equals 7.32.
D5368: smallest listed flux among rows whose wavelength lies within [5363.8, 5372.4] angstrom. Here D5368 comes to 6.762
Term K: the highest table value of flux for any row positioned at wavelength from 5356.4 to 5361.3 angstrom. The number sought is 7.85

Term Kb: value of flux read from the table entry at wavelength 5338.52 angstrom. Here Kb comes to 7.267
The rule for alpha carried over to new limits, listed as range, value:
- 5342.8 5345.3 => 7.22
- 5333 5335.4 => 7.12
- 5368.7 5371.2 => 6.99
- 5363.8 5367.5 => 6.93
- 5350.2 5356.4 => 7.27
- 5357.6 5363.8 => 7.49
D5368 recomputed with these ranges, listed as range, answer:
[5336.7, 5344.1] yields 6.753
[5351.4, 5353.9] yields 7.306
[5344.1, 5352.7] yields 6.9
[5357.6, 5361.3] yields 7.553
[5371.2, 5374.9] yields 6.487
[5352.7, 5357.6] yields 7.257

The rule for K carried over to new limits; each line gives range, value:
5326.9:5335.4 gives 7.138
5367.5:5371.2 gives 7.051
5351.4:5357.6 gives 7.731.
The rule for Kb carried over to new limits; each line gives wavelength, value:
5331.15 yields 6.436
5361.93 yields 7.262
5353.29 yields 7.321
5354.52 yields 7.257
